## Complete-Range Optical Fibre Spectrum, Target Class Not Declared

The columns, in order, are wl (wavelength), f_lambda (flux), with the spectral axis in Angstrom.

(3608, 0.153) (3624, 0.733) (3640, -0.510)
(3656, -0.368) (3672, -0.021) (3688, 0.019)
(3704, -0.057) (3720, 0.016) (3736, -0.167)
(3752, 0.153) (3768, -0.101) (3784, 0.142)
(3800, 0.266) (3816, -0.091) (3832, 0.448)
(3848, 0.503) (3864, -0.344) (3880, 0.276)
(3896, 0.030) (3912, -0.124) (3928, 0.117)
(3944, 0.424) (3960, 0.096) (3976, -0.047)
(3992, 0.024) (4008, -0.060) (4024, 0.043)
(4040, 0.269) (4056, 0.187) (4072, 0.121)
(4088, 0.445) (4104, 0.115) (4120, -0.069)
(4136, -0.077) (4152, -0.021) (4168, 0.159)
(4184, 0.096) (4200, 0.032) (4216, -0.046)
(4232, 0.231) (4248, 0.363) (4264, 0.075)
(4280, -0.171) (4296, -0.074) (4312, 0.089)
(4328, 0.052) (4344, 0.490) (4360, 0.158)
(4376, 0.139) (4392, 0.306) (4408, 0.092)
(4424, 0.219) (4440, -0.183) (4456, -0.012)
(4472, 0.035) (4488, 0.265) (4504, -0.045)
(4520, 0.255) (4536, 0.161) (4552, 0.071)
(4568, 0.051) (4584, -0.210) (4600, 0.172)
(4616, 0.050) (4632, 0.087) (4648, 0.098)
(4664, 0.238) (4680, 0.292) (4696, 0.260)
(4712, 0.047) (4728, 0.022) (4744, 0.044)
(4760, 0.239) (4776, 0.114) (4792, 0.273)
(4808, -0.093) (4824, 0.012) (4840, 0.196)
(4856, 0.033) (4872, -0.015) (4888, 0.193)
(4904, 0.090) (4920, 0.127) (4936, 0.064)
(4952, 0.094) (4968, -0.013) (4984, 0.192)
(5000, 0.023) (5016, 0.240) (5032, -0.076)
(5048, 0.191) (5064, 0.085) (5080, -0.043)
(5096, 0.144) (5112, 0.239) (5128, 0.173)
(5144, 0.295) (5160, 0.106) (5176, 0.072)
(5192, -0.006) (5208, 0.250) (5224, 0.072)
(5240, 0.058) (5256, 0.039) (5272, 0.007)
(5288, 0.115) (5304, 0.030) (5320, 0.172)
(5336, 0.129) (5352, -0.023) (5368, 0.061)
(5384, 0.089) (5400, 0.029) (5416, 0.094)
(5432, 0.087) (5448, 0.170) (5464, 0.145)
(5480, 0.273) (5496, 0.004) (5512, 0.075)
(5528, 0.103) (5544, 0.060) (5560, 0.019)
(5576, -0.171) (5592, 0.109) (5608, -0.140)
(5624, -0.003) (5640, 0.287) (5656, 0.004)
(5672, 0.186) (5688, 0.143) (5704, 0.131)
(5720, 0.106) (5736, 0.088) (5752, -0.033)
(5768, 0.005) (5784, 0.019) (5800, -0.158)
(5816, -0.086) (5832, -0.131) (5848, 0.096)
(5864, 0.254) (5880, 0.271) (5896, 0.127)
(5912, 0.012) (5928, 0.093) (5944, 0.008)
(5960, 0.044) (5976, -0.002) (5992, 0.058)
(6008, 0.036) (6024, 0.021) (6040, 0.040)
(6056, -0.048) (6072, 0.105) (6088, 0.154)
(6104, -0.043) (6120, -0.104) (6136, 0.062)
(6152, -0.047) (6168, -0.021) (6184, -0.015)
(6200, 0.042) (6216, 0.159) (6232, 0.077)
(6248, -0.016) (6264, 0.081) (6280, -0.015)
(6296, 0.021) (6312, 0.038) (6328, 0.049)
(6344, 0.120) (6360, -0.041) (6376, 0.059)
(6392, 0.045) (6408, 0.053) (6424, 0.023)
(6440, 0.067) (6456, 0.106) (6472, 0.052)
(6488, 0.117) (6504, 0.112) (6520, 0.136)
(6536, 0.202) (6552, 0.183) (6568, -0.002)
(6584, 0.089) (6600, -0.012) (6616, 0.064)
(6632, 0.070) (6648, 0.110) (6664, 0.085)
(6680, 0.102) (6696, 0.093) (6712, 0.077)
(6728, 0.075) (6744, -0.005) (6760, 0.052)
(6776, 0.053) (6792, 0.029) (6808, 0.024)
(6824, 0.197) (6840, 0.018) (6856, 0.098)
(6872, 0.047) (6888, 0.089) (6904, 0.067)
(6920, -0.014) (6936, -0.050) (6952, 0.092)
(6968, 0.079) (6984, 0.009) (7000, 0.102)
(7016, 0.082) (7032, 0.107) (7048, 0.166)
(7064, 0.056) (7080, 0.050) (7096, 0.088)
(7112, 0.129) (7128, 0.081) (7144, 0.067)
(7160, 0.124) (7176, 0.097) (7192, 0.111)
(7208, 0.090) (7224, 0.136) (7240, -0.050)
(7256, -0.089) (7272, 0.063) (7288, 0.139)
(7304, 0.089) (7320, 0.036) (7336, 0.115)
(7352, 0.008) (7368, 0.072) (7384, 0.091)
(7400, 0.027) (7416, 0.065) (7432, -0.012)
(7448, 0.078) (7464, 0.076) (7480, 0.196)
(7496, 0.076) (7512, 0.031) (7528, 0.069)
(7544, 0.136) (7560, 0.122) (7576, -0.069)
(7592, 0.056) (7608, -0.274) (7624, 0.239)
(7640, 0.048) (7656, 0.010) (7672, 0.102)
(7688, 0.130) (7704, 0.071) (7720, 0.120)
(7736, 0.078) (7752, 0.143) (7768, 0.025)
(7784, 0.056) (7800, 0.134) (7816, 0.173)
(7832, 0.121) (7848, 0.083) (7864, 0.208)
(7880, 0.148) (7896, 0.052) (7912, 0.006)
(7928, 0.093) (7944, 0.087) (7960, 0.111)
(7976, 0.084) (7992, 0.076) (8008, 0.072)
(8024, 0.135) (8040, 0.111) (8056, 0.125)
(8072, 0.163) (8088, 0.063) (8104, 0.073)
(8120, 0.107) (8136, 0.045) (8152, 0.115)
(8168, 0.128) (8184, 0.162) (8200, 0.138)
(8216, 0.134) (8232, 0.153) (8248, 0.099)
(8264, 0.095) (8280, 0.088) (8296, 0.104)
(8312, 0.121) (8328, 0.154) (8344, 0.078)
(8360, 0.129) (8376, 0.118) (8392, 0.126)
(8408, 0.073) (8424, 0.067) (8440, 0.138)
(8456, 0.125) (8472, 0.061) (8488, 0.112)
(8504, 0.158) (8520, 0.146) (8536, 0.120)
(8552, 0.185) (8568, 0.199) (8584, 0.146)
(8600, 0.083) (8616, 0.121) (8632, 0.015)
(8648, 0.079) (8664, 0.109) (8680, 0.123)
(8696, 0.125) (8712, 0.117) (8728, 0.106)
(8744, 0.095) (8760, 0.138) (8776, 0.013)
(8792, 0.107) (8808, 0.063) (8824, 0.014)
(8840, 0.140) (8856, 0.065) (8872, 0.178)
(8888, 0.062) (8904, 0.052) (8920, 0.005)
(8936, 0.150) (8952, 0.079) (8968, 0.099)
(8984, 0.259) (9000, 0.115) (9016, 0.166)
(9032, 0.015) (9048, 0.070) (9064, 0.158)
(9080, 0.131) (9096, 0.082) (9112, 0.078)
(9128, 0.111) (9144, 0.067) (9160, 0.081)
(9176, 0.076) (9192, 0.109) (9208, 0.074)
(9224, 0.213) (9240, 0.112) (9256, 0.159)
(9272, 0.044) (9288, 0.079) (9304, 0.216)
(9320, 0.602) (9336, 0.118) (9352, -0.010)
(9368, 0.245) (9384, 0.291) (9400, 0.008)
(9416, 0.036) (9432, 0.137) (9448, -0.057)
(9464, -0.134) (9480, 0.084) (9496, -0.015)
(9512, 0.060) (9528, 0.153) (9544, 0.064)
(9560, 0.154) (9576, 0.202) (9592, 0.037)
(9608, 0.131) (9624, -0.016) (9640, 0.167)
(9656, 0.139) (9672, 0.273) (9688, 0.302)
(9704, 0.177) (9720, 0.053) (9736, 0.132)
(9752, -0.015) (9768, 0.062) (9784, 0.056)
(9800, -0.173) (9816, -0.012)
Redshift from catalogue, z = 0.761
